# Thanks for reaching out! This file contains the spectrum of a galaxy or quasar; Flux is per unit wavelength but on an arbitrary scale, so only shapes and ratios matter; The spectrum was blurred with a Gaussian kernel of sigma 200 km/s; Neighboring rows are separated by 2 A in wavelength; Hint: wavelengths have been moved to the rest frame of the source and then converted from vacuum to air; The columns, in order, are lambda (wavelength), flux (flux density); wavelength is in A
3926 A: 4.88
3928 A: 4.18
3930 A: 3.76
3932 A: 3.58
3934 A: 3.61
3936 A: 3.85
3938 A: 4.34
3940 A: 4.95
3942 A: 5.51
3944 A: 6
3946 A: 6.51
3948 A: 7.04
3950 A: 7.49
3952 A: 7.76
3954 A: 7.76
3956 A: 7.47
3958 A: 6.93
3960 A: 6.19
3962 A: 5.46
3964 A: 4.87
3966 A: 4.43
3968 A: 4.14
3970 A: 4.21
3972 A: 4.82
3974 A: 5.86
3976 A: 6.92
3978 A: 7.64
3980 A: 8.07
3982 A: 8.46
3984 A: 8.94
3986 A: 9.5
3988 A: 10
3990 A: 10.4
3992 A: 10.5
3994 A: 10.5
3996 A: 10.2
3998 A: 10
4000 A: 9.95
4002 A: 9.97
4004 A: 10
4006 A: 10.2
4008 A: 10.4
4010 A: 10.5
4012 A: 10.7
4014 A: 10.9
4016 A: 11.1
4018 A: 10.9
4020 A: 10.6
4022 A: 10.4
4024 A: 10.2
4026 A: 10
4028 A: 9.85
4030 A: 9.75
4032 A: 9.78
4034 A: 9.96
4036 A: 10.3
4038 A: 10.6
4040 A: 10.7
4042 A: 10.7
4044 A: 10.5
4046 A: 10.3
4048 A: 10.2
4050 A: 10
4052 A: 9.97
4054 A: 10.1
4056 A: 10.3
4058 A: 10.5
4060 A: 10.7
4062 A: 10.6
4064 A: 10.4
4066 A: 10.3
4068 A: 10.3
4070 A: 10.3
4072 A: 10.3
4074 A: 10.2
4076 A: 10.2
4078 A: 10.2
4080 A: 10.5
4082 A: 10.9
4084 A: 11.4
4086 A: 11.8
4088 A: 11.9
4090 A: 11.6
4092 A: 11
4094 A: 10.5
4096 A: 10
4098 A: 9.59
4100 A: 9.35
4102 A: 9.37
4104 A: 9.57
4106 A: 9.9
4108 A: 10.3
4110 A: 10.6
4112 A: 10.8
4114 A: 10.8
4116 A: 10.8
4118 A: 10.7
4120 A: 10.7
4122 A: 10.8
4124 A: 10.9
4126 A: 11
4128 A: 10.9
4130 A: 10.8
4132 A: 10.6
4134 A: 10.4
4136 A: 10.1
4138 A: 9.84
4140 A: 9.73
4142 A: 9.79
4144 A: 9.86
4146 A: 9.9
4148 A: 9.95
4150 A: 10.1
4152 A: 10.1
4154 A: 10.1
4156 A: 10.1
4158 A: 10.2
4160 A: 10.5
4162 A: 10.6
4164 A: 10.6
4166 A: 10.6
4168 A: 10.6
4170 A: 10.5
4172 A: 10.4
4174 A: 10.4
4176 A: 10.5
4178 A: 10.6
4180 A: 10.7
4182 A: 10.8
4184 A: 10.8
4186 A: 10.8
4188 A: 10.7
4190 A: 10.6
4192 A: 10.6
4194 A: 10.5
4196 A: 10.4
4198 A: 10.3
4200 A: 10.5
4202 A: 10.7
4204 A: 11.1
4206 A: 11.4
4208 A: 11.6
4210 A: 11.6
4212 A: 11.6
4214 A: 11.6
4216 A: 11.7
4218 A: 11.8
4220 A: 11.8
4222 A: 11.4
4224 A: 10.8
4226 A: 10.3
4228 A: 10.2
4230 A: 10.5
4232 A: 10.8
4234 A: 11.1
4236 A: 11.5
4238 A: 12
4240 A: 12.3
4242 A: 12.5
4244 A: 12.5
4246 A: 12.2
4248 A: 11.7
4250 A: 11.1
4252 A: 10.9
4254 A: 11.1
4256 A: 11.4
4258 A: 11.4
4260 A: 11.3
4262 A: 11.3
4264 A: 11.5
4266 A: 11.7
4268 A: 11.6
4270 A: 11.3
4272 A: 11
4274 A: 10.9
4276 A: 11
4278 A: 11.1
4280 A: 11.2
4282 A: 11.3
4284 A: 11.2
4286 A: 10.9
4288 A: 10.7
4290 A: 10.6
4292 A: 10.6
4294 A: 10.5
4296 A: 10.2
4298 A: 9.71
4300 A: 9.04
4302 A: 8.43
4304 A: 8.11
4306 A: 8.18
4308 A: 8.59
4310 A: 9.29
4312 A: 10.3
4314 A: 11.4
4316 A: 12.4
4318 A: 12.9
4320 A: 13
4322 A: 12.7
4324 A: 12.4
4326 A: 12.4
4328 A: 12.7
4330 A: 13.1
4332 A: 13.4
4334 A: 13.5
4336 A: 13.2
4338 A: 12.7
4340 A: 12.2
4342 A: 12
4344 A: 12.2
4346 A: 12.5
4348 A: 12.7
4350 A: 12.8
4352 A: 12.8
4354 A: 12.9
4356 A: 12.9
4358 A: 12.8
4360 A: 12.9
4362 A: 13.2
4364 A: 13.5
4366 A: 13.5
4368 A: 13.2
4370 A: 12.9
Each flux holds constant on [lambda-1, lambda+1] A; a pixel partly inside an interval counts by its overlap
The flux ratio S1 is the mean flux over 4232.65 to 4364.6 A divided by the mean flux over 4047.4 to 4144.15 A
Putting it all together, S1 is 1.1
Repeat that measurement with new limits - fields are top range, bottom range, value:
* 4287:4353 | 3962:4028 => 1.29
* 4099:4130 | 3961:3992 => 1.49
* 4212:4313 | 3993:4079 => 1.06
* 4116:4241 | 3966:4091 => 1.09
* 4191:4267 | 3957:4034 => 1.28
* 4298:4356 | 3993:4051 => 1.13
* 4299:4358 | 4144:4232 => 1.10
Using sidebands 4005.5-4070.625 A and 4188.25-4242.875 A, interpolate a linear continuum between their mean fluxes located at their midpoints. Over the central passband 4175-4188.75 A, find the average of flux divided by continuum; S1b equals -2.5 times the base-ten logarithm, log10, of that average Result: 0.03 mag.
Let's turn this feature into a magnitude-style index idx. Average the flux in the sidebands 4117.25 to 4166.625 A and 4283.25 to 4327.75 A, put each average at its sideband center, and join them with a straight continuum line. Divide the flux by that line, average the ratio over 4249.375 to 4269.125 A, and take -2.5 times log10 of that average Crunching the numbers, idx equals -0.08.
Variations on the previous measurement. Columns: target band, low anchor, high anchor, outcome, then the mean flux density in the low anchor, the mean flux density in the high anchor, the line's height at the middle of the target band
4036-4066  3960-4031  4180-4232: -0.11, 8.83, 11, 9.39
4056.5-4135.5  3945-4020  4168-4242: -0.09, 8.32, 11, 9.68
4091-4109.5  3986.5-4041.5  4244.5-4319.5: 0.05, 10.3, 10.8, 10.5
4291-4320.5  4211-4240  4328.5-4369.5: 0.21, 11.3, 12.9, 12.3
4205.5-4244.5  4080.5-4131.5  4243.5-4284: -0.02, 10.6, 11.4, 11.2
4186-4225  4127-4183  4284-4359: -0.04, 10.3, 11.5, 10.7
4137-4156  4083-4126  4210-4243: 0.10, 10.6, 11.4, 10.9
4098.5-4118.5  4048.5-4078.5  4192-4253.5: 0.04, 10.3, 11.3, 10.6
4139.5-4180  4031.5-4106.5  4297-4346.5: 0.05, 10.4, 11.4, 10.8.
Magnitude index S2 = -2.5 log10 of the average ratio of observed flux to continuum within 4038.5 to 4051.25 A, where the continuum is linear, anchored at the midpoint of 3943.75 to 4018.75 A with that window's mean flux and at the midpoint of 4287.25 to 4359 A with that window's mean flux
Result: -0.174 mag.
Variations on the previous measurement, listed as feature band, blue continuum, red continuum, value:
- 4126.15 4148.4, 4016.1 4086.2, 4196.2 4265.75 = 0.06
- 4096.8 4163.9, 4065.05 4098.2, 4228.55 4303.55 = 0.05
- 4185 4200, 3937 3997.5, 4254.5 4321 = -0.10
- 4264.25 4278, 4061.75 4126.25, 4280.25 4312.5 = -0.13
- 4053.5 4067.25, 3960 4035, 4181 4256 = -0.10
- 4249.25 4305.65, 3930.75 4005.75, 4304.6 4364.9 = 0.07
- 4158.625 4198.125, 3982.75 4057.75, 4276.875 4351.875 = 0.03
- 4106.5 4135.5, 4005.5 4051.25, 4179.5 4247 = 0.01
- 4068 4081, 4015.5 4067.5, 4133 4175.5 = 0.00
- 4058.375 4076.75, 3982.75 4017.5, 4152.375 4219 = 0.00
